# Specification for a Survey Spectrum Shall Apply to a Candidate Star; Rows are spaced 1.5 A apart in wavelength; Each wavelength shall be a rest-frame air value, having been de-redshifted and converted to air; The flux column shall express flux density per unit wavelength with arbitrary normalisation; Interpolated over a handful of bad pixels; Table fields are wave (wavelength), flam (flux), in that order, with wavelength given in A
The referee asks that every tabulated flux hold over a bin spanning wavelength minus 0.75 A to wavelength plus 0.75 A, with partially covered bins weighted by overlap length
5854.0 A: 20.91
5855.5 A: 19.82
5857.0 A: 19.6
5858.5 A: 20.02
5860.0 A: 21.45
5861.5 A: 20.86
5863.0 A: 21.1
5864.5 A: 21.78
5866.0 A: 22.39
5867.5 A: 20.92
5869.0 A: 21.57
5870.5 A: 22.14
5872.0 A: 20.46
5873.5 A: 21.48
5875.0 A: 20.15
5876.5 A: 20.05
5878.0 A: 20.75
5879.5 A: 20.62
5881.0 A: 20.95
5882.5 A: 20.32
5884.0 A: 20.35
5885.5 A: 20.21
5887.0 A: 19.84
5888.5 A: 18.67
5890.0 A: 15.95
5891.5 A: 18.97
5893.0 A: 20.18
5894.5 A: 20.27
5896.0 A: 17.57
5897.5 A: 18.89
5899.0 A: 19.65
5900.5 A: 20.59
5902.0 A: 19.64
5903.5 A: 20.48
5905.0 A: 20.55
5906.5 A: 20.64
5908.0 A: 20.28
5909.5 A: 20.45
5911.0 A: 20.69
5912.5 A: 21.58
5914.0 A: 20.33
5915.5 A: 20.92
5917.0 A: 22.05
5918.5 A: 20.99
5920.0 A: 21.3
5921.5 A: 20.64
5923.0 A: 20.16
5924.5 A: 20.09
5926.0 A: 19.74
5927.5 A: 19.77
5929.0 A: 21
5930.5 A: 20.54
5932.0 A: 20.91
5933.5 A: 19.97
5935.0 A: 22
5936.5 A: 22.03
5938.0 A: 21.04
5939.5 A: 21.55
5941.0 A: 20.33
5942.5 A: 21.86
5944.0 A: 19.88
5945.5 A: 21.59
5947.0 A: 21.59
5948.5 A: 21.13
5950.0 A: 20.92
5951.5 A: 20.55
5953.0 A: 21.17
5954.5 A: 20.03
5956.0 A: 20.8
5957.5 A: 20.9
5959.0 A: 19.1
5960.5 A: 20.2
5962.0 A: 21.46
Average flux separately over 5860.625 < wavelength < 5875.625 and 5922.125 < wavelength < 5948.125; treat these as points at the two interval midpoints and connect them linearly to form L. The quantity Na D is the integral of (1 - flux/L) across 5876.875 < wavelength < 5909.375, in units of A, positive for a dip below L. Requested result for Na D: 2.0 A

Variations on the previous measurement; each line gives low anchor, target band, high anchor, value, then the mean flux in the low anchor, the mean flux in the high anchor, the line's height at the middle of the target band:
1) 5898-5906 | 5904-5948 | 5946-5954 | -0.5 A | 20.2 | 21.1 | 20.6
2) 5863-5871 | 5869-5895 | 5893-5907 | 0.9 A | 21.7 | 19.8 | 20.8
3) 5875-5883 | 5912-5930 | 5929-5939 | 0.2 A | 20.5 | 21.1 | 21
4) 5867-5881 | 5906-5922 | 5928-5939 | 0.1 A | 20.9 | 21.1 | 21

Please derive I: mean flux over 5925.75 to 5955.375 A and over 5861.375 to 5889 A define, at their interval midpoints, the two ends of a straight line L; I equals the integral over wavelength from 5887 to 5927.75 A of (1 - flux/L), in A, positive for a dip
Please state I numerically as 1.6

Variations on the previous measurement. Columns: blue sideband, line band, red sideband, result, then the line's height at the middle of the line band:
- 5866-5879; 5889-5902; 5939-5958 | 1.2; 21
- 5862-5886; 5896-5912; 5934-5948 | 0.8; 21.1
